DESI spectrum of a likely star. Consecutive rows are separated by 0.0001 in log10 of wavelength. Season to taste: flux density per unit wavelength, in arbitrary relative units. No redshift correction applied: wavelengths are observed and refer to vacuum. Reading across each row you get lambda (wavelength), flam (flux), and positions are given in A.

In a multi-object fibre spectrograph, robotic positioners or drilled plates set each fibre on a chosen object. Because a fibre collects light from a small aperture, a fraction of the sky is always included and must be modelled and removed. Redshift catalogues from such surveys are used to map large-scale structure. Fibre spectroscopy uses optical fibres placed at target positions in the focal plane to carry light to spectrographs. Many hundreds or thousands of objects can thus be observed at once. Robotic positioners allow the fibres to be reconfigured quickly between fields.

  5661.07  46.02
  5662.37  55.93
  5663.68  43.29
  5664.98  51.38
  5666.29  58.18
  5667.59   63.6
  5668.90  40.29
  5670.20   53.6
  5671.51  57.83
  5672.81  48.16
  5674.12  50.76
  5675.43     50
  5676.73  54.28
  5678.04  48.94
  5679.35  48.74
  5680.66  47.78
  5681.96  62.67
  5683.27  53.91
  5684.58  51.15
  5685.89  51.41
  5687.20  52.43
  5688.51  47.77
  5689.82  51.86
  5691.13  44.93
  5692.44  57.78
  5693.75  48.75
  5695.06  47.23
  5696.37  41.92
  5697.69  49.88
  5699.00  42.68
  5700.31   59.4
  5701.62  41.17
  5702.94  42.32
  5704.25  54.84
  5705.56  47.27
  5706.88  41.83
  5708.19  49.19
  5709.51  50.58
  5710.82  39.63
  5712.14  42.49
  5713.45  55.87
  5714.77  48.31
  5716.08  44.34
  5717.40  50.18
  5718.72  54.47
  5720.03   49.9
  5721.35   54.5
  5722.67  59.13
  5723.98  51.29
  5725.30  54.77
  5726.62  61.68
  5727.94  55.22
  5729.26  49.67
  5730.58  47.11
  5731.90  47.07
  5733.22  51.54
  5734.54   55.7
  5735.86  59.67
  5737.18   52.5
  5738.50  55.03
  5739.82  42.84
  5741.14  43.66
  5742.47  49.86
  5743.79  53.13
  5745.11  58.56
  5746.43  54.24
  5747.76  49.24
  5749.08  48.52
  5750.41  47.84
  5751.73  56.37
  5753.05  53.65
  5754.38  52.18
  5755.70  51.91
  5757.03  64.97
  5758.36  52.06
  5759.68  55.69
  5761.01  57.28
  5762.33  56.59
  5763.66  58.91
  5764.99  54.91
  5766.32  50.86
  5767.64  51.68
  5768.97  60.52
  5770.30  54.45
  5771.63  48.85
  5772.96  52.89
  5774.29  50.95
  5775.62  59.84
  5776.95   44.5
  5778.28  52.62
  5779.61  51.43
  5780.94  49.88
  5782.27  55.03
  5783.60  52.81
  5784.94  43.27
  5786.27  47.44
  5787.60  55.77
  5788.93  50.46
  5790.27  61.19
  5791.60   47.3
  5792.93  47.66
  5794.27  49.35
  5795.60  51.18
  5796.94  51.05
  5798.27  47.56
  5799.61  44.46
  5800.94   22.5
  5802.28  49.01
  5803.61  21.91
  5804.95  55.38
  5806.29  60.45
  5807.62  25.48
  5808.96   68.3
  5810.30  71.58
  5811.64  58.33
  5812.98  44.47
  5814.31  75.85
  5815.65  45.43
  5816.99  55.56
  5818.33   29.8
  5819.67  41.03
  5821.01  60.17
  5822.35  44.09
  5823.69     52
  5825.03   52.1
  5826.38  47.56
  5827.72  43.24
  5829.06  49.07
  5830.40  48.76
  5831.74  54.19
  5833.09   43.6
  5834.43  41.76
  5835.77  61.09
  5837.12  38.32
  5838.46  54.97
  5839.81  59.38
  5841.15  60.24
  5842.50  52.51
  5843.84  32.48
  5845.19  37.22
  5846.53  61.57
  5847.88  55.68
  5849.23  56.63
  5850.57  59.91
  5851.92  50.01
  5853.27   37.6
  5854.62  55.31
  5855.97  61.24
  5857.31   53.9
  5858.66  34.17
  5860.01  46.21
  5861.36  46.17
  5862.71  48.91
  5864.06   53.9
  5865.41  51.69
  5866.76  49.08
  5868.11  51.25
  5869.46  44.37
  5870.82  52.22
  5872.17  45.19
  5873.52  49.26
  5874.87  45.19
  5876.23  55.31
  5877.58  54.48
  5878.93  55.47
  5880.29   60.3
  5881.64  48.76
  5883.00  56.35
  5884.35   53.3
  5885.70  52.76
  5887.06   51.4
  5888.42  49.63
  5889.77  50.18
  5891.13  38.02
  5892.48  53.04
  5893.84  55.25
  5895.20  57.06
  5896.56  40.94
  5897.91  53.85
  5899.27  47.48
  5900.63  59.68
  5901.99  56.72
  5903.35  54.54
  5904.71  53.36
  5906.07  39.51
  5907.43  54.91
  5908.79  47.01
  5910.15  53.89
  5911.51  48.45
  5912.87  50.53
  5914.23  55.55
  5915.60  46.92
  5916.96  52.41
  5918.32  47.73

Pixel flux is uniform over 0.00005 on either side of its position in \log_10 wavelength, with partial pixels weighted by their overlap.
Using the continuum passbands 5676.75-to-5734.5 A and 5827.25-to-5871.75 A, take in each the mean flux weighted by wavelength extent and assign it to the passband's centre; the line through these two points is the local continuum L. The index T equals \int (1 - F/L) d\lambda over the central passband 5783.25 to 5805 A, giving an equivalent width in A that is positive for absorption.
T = 1.5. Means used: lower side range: 50.2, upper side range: 49.9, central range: 46.6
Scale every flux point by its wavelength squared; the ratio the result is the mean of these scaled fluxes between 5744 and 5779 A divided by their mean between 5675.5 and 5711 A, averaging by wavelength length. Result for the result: 1.1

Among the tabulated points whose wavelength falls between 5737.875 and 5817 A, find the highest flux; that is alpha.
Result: 75.85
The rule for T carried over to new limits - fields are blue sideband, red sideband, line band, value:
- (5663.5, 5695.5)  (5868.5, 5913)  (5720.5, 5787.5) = -1.9 A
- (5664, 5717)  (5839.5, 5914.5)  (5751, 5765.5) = -1.6 A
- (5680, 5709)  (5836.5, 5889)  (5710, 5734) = -0.6 A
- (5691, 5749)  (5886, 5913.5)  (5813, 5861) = 0.6 A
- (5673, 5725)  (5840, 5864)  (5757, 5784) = -2.1 A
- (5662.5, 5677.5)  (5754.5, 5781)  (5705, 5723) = 1.4 A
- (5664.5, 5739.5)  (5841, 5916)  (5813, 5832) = 0.4 A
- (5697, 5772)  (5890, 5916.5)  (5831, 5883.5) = 0.5 A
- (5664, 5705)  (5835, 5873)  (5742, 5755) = -0.5 A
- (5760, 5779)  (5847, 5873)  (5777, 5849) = 3.4 A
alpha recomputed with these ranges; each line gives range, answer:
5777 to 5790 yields 55.77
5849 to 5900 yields 61.24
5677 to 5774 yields 64.97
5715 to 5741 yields 61.68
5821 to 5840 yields 61.09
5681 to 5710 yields 62.67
